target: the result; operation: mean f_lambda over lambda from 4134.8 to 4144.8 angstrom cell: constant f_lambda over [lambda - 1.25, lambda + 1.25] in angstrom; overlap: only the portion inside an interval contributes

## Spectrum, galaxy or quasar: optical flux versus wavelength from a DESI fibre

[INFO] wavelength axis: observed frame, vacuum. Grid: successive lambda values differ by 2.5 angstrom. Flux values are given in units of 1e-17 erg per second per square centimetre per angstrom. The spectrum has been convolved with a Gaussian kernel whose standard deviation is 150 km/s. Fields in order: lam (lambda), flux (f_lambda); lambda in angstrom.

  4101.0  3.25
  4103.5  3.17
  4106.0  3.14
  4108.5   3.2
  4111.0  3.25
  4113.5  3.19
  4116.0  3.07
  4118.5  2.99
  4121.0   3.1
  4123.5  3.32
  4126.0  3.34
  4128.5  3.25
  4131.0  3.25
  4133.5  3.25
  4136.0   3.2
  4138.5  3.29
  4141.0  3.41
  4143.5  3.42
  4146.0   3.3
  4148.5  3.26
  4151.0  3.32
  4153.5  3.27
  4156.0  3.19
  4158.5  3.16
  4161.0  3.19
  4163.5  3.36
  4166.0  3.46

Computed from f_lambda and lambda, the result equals 3.33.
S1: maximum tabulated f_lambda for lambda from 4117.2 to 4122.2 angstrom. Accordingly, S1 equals 3.1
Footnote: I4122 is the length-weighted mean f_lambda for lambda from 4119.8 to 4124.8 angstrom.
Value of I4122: 3.21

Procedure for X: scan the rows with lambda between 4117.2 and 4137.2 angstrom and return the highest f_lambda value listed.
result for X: 3.34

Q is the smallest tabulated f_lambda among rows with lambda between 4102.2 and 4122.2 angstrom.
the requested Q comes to 2.99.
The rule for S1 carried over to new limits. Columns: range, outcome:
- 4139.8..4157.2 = 3.42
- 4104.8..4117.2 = 3.25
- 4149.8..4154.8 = 3.32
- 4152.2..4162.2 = 3.27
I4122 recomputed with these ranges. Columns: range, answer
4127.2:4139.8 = 3.25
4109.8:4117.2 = 3.17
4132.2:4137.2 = 3.23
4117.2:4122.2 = 3.04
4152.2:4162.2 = 3.2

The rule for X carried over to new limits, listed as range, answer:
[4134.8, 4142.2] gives 3.41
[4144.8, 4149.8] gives 3.3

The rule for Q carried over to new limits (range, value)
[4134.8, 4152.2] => 3.2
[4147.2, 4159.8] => 3.16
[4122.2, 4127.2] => 3.32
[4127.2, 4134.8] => 3.25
